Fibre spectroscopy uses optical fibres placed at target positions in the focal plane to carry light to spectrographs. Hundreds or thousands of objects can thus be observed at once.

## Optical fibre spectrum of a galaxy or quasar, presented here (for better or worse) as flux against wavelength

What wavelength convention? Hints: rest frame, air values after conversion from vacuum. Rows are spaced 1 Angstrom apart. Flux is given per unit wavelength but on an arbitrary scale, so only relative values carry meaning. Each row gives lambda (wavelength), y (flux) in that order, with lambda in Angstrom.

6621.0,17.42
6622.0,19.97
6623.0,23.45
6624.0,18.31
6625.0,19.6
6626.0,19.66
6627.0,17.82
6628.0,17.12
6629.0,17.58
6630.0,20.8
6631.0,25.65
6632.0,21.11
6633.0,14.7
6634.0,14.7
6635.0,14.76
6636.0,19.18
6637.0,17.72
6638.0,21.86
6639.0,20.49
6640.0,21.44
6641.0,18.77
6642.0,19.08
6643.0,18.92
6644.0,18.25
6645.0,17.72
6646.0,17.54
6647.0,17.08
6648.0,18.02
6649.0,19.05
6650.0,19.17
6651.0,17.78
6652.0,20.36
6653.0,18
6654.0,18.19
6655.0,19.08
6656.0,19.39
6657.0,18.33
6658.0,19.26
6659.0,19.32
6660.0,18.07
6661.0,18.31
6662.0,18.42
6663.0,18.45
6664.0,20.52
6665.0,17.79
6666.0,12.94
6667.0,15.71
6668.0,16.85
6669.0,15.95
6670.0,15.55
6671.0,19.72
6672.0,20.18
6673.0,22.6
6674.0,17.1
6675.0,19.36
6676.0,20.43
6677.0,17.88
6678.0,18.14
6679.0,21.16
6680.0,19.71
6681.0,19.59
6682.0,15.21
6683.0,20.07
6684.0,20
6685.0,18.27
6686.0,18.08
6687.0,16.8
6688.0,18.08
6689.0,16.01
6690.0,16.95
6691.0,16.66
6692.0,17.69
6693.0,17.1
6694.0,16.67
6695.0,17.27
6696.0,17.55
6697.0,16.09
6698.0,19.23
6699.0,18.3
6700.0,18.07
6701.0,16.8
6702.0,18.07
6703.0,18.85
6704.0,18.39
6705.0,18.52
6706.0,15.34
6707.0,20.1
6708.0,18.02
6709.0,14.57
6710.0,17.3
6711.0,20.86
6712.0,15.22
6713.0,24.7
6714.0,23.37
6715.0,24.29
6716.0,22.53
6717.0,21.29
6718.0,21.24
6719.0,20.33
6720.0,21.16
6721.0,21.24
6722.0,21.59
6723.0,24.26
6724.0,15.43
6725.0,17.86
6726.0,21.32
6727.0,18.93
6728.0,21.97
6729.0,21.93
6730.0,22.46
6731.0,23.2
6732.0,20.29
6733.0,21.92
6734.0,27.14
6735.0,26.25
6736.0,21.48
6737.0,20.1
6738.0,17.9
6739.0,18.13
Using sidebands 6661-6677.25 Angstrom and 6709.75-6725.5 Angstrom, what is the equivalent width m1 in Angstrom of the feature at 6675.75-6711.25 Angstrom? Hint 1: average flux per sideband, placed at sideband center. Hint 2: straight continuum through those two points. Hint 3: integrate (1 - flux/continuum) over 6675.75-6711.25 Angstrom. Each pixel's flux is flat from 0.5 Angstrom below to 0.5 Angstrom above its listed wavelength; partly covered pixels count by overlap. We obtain 2.73 Angstrom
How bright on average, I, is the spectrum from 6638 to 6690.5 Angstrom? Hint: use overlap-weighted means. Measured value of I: 18.5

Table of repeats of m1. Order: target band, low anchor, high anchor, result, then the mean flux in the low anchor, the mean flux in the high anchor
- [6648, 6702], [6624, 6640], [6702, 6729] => 3.5 Angstrom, 18.9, 20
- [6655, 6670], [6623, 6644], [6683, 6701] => 0.5 Angstrom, 19.1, 17.6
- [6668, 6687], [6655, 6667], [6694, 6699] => -0.9 Angstrom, 18.2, 17.5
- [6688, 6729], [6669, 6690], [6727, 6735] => 3.7 Angstrom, 18.6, 22.7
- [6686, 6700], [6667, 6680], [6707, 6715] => 1.3 Angstrom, 18.7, 19.5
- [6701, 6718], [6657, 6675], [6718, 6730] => 0.5 Angstrom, 18.1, 20.7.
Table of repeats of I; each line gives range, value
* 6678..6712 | 17.9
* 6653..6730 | 18.8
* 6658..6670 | 17.5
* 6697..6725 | 19.5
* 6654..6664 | 18.8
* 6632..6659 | 18.5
